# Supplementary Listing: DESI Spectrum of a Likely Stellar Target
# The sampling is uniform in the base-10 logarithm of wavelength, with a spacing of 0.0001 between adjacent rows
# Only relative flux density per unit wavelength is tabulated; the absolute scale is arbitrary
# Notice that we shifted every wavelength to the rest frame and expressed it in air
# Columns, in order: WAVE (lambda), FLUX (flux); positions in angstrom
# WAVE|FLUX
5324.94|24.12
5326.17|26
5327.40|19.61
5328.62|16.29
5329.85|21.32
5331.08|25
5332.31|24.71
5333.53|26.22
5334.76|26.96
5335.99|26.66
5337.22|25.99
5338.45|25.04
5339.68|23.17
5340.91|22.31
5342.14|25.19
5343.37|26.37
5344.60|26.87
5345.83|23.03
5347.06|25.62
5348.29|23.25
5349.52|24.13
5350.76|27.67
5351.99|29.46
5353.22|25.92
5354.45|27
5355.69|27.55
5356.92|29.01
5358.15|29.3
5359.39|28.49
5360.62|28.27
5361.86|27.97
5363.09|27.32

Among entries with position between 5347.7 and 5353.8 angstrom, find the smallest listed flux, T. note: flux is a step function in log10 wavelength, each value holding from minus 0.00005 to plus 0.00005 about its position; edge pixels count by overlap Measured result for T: 23.25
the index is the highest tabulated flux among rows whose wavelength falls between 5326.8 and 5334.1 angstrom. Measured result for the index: 26.22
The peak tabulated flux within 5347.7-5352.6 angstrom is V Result 29.46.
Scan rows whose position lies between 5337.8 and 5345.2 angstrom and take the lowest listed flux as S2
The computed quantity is 22.31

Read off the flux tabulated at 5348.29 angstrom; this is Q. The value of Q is 23.25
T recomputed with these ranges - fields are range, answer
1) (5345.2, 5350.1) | 23.03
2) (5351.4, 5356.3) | 25.92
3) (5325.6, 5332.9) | 16.29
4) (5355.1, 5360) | 27.55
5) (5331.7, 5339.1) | 24.71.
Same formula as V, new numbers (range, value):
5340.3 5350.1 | 26.87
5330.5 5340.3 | 26.96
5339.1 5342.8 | 25.19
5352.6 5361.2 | 29.3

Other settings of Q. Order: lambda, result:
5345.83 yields 23.03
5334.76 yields 26.96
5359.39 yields 28.49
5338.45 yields 25.04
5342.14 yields 25.19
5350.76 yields 27.67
